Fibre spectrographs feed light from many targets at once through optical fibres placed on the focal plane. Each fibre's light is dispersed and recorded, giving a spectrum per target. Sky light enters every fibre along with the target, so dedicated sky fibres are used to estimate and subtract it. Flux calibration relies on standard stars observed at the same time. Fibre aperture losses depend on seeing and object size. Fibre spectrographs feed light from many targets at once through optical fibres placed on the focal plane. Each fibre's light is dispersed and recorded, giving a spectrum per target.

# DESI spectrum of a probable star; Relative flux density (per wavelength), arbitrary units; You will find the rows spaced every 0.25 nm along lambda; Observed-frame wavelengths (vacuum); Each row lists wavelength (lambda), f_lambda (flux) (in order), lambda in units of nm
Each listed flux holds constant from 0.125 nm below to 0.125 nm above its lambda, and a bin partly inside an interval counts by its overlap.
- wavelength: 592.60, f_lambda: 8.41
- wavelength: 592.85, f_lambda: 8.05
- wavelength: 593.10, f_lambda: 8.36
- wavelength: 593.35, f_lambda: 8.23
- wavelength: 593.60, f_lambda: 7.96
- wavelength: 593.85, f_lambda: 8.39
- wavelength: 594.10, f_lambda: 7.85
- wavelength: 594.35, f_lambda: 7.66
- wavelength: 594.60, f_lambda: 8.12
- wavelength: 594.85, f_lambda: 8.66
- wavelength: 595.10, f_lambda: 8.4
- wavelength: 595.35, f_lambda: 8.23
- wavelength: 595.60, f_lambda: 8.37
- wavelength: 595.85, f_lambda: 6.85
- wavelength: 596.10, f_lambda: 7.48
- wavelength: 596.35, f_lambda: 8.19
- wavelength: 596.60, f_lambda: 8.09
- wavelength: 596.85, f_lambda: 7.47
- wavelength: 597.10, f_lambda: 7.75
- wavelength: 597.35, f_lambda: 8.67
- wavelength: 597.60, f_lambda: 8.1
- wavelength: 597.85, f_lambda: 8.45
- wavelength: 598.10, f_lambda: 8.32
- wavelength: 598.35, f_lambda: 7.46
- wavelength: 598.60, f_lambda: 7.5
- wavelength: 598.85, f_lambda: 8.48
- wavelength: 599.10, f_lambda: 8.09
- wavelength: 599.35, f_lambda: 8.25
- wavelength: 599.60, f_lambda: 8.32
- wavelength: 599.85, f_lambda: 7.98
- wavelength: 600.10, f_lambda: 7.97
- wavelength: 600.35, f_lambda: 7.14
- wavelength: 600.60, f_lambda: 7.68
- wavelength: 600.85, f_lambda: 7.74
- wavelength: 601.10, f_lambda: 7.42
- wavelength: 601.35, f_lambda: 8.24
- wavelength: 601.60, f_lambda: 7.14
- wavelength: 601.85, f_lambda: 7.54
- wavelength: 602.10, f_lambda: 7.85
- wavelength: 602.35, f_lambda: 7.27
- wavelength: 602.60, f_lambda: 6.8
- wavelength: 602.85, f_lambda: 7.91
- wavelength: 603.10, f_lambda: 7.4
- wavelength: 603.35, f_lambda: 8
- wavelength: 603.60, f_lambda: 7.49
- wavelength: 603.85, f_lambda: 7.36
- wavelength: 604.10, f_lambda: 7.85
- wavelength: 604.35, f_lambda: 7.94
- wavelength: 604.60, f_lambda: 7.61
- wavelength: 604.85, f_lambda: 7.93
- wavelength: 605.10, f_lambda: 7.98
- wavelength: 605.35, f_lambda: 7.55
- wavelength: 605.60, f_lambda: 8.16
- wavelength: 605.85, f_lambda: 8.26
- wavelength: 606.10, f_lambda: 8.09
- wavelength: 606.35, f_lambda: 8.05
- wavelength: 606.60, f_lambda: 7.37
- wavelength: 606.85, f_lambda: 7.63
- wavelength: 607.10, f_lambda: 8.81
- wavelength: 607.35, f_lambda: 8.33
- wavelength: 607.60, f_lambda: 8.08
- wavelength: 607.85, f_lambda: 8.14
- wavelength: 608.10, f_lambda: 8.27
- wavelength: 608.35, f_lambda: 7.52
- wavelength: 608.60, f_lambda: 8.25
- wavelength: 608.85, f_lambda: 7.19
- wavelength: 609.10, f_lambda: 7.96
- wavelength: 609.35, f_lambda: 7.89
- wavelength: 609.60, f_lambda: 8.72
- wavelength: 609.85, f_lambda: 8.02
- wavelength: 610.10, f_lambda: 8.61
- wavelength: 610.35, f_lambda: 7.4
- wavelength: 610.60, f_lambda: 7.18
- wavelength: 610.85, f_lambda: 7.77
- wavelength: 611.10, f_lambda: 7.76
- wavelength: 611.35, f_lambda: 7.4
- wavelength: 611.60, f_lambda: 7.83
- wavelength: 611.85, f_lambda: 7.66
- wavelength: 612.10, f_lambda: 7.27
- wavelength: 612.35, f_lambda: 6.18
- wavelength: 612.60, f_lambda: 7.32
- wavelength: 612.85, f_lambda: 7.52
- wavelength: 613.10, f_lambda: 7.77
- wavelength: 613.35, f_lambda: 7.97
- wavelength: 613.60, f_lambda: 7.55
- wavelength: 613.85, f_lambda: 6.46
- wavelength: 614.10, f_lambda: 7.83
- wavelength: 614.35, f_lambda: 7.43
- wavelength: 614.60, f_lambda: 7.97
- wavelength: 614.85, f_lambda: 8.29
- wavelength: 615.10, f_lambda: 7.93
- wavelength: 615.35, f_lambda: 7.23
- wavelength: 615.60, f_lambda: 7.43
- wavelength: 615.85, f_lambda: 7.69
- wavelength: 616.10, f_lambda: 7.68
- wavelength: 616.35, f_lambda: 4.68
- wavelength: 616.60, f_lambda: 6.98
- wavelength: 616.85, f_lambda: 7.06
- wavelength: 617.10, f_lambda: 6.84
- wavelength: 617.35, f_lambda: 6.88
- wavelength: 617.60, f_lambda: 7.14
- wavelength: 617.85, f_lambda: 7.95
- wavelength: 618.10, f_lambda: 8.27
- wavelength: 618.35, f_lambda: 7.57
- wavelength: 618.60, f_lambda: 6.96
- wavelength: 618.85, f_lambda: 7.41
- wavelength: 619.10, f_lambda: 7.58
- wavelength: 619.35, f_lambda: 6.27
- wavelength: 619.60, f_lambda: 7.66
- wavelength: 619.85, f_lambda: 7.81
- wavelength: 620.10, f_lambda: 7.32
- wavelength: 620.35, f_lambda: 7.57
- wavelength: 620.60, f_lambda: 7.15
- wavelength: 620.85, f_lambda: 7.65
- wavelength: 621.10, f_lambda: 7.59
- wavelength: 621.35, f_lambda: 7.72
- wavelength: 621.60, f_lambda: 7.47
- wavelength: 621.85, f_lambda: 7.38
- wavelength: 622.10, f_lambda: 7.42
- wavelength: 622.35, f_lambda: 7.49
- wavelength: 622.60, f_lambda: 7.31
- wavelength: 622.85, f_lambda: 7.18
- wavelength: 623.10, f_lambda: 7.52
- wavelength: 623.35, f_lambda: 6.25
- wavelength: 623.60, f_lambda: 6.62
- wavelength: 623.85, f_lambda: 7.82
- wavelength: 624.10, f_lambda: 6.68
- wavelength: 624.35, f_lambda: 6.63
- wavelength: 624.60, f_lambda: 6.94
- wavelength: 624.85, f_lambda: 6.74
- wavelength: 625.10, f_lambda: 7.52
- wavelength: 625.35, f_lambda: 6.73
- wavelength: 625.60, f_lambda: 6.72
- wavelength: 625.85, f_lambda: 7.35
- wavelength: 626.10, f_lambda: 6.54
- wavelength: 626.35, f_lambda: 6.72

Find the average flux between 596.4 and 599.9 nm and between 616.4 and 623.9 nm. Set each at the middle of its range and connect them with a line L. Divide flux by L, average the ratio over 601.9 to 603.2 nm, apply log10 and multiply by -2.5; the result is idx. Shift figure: 0.066 mag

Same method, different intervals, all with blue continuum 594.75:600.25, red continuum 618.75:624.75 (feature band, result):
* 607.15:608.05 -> -0.07 mag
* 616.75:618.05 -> 0.02 mag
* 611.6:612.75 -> 0.06 mag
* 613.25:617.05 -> 0.02 mag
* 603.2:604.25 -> 0.02 mag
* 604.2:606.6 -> -0.02 mag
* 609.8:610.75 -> -0.02 mag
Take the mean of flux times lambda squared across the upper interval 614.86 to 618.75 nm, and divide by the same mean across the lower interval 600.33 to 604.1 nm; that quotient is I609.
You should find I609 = 1.0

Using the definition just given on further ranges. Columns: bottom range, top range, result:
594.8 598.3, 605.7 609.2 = 1.03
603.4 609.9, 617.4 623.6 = 0.97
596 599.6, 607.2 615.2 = 1.01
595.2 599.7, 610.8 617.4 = 0.97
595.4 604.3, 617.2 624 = 1.01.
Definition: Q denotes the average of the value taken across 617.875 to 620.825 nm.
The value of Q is 7.44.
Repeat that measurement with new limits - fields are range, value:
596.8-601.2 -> 7.94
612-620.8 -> 7.33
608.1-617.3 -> 7.51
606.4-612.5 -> 7.8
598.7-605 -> 7.74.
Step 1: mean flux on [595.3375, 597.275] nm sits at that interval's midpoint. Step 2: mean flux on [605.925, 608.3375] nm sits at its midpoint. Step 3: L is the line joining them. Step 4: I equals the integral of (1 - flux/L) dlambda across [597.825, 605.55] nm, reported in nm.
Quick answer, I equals 0.17 nm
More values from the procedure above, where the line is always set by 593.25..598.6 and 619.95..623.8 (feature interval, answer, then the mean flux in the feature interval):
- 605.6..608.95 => -0.13 nm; 8.01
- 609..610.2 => -0.09 nm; 8.24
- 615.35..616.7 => 0.10 nm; 6.92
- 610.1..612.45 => 0.05 nm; 7.46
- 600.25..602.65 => 0.11 nm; 7.51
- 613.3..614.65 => 0.01 nm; 7.49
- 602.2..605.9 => 0.05 nm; 7.69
